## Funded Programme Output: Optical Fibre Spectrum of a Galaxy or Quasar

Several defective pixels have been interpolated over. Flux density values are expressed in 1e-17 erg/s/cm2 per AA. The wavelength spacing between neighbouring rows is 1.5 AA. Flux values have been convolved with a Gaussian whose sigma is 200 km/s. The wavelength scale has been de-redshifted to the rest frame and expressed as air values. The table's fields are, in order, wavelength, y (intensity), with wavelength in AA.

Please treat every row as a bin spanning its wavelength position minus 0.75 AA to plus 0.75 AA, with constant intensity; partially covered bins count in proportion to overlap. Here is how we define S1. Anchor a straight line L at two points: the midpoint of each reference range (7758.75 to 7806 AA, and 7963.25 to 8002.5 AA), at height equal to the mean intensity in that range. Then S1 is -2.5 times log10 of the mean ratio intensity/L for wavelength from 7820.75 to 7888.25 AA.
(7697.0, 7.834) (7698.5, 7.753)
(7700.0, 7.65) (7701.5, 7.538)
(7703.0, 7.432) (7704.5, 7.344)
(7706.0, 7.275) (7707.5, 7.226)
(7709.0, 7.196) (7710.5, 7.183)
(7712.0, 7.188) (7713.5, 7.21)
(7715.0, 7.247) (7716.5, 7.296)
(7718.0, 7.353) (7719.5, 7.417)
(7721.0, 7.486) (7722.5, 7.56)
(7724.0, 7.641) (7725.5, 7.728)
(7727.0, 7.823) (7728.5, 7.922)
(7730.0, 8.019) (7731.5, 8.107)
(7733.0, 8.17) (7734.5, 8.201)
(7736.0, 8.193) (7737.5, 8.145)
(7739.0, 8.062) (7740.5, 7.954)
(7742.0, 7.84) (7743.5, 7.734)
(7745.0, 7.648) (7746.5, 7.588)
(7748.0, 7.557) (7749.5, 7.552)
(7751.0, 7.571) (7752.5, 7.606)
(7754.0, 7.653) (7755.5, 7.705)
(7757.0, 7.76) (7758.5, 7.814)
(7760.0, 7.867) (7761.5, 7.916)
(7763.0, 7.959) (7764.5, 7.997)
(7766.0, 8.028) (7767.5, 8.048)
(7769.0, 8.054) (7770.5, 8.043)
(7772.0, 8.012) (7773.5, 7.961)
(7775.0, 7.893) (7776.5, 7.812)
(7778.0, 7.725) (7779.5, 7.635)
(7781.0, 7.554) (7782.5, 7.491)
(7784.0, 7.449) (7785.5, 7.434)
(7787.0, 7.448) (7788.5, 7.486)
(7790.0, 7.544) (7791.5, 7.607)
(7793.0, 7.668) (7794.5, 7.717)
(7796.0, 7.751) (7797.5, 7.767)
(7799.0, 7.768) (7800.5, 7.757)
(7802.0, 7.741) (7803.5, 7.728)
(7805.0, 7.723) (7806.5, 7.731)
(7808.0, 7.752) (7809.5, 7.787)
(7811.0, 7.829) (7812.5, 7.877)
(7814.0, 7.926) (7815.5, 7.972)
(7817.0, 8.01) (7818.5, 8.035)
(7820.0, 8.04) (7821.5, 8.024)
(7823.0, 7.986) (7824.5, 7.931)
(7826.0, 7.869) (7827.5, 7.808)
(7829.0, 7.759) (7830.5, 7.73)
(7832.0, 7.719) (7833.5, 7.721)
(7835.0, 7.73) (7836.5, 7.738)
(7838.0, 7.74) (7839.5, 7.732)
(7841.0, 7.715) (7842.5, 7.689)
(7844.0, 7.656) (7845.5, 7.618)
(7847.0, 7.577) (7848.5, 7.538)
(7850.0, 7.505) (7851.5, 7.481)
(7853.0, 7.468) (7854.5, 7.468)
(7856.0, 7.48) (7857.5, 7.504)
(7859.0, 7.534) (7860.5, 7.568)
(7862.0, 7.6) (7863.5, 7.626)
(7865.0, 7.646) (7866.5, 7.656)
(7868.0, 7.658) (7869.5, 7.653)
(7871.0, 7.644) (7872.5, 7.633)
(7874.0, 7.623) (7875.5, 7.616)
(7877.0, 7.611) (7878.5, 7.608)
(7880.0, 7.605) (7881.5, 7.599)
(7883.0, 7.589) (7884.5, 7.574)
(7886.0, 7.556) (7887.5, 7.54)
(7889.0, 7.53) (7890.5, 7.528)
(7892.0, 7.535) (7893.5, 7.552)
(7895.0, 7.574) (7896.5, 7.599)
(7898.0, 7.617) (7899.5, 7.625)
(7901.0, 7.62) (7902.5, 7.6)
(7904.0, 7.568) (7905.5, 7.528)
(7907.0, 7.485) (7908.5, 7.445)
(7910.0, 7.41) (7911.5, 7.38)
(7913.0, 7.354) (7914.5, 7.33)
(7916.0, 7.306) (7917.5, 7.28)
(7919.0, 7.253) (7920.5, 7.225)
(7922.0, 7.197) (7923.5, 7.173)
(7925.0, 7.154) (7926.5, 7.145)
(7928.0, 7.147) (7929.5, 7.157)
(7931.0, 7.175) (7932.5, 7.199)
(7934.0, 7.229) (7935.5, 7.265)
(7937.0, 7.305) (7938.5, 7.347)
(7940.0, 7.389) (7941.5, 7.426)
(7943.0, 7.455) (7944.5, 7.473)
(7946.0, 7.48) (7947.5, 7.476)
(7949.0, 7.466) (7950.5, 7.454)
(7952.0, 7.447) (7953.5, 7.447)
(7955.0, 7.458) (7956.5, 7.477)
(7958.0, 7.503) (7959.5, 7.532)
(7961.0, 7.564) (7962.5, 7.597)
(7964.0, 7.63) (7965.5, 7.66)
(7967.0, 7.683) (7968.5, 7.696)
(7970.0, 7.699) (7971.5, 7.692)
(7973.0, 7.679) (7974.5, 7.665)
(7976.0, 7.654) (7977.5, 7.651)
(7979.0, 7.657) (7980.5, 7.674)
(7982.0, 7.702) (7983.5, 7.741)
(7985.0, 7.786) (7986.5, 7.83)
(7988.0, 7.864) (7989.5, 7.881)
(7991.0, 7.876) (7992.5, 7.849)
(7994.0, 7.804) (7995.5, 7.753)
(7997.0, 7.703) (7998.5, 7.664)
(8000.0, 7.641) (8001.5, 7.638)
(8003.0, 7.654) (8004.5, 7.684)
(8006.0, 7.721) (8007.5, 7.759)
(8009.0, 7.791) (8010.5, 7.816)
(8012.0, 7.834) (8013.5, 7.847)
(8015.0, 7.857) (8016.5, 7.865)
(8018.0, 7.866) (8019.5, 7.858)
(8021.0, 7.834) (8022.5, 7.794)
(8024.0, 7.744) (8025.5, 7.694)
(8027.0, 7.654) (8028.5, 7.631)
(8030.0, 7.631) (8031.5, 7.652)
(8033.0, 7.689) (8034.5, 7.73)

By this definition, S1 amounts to 0.01 mag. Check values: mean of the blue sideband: 7.76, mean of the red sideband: 7.72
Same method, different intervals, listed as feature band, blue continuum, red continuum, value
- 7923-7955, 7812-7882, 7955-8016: 0.05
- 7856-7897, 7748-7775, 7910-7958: -0.01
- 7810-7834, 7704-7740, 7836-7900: -0.04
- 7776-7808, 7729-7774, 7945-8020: 0.03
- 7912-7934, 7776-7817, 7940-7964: 0.04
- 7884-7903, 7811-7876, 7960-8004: 0.02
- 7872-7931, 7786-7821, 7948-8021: 0.04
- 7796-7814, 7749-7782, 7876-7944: -0.01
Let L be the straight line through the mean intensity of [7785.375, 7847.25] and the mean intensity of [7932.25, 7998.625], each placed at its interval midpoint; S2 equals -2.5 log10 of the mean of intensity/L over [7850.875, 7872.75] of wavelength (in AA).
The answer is 0.02 mag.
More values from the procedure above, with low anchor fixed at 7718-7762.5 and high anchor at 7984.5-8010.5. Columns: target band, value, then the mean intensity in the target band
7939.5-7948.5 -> 0.045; 7.45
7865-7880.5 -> 0.020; 7.63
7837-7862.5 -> 0.028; 7.58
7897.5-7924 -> 0.052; 7.41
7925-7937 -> 0.084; 7.19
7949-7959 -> 0.043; 7.47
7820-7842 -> -0.003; 7.81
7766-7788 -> 0.004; 7.76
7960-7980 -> 0.015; 7.65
